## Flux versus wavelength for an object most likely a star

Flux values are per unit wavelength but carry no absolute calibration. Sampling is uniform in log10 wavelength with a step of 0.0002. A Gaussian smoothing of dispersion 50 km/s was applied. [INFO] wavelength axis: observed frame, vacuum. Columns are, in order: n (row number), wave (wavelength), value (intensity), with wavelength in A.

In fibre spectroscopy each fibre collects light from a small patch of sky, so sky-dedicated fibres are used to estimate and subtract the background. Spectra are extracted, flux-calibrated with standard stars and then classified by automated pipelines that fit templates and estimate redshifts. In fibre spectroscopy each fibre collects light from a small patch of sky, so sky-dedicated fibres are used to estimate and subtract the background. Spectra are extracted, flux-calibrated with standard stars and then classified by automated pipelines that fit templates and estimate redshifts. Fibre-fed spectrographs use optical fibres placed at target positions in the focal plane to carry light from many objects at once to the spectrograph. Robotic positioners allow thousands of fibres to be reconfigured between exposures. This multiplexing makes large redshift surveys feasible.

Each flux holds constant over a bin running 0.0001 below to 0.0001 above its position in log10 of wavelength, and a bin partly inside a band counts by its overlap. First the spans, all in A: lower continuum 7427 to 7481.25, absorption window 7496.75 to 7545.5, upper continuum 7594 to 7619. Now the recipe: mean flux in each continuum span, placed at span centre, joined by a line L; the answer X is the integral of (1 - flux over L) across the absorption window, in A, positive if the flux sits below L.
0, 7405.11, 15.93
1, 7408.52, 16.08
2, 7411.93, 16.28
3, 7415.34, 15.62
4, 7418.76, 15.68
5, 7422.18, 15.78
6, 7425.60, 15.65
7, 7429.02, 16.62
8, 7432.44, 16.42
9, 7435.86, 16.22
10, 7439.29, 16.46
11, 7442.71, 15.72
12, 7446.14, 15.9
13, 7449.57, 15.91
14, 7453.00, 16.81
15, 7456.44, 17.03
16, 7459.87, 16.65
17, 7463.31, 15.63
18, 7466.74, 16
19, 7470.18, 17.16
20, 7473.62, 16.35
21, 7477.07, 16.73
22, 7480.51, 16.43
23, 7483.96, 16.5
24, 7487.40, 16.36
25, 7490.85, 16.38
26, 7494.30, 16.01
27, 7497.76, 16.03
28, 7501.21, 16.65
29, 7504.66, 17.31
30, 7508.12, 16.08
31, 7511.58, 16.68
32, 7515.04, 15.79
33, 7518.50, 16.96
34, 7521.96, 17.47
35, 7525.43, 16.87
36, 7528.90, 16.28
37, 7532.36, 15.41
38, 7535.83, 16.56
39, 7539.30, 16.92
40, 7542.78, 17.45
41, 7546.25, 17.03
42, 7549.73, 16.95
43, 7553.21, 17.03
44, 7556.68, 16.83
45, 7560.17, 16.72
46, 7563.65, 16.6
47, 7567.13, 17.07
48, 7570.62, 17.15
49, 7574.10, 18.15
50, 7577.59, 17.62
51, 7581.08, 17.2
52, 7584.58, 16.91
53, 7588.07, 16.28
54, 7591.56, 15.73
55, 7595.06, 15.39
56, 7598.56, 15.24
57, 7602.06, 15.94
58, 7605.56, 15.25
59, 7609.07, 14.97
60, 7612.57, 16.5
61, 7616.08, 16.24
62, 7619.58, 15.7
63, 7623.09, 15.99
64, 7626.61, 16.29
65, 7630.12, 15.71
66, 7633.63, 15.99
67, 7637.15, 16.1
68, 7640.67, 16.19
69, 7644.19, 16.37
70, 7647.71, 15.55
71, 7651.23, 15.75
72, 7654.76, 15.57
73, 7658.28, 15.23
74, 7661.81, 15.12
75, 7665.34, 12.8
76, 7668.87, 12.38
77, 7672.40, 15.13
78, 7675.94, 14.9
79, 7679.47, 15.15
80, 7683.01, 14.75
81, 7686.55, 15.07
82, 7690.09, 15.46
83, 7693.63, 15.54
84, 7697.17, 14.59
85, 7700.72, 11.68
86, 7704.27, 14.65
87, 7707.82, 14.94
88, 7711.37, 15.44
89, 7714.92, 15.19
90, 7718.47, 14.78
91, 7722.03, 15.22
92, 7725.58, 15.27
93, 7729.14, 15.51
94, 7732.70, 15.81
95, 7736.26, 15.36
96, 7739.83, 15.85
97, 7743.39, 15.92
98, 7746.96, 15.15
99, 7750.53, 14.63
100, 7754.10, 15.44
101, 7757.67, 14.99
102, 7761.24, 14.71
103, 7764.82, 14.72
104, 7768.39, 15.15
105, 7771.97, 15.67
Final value -1.7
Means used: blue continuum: 16.4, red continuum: 15.7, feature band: 16.6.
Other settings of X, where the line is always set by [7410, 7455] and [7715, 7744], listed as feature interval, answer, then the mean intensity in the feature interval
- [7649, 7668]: 0.97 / 14.8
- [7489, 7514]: -0.78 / 16.4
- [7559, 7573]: -1.03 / 17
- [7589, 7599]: 0.12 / 15.5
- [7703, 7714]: 0.31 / 15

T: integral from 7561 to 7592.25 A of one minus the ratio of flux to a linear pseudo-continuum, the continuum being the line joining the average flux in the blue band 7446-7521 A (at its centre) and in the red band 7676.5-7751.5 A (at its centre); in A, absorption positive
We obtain -2.2 A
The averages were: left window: 16.4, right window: 15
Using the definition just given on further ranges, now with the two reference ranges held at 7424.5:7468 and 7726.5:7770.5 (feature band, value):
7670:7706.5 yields 1.92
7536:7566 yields -1.91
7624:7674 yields 0.92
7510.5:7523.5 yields -0.57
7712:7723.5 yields 0.21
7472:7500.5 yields -0.43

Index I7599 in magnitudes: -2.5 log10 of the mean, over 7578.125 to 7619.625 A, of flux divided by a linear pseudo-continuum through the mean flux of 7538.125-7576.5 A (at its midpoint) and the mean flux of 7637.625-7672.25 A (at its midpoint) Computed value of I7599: 0.01 mag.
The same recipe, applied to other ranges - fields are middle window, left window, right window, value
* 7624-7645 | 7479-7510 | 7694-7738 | -0.04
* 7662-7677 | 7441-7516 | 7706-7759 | 0.12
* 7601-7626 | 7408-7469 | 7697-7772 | -0.02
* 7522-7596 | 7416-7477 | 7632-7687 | -0.08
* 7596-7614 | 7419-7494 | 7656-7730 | -0.02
